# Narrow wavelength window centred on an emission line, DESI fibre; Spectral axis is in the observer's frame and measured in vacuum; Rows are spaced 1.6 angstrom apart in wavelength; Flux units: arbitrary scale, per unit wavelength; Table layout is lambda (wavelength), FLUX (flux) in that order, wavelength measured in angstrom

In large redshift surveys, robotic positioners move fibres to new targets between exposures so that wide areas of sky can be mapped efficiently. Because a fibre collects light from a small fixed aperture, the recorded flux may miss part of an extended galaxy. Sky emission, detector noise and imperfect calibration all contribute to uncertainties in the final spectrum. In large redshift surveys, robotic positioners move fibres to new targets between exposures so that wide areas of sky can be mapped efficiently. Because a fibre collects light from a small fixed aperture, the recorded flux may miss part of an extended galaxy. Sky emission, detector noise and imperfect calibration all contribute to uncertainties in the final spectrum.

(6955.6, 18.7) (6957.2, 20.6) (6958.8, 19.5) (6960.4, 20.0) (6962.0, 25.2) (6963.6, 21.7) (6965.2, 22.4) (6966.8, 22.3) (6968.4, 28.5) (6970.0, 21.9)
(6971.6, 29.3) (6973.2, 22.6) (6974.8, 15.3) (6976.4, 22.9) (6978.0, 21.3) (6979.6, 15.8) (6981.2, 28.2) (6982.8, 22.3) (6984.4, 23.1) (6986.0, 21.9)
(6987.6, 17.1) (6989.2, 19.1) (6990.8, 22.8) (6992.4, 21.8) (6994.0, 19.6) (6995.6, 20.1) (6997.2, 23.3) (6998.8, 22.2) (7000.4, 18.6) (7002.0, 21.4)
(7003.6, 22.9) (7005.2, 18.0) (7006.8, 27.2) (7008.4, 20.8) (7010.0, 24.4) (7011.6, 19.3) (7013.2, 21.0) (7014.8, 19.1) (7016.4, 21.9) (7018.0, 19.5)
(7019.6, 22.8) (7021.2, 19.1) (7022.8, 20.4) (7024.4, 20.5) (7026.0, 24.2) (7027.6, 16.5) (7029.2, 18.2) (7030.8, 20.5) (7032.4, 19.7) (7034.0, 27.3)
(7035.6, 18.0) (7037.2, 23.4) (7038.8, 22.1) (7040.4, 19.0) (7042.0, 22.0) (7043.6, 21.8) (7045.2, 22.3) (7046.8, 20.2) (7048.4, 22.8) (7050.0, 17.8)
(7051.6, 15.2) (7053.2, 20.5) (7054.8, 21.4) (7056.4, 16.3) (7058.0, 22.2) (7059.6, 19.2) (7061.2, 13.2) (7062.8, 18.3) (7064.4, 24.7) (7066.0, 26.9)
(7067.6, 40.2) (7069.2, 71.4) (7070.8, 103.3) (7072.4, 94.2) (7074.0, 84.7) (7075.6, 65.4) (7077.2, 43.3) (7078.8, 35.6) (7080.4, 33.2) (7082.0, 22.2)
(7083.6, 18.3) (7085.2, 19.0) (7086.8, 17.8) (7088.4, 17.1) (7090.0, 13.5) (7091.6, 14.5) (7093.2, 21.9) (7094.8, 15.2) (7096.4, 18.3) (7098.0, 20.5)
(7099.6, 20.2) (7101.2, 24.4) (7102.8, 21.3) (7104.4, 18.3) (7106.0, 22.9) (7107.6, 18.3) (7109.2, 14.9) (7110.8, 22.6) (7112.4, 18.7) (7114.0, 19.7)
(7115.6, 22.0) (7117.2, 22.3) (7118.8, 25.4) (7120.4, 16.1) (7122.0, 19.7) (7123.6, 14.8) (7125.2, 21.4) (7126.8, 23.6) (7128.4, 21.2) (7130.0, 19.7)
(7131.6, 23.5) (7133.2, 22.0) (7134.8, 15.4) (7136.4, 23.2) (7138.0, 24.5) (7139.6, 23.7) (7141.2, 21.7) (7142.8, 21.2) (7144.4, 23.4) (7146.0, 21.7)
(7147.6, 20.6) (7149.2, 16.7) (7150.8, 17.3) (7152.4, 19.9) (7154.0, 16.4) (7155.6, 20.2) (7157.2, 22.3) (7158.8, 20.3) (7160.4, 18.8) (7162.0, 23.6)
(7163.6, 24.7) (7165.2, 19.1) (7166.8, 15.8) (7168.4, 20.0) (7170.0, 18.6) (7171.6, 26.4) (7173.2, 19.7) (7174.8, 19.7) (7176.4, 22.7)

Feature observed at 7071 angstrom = H-beta 4861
